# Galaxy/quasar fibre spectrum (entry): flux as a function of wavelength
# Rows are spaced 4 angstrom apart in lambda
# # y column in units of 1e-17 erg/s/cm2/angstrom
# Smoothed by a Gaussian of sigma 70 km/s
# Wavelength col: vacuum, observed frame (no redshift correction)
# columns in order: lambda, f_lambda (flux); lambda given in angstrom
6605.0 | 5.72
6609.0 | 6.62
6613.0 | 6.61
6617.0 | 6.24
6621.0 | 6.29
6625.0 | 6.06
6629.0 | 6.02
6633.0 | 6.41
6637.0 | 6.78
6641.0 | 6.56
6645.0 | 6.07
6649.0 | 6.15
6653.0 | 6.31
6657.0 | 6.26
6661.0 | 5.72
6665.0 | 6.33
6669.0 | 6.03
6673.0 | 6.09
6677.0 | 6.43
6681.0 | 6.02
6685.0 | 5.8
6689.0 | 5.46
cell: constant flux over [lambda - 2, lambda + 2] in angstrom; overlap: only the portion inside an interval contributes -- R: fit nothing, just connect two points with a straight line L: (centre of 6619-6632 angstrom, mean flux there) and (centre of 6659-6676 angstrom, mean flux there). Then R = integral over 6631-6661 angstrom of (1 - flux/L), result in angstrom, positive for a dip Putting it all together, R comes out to -1.0 angstrom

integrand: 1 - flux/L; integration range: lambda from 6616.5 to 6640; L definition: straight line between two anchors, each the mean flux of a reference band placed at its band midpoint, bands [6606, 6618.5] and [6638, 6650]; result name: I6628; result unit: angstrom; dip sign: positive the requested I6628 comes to 0.2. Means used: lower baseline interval 6.44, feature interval 6.31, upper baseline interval 6.31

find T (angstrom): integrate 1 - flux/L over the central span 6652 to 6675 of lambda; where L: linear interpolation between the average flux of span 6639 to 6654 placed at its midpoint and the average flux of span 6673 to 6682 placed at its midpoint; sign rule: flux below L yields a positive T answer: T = 0.47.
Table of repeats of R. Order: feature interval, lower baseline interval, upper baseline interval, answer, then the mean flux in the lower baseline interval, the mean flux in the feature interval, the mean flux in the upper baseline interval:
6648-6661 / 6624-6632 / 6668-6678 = -0.1 angstrom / 6.08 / 6.17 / 6.17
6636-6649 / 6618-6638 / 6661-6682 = -0.3 angstrom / 6.29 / 6.4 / 6.14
